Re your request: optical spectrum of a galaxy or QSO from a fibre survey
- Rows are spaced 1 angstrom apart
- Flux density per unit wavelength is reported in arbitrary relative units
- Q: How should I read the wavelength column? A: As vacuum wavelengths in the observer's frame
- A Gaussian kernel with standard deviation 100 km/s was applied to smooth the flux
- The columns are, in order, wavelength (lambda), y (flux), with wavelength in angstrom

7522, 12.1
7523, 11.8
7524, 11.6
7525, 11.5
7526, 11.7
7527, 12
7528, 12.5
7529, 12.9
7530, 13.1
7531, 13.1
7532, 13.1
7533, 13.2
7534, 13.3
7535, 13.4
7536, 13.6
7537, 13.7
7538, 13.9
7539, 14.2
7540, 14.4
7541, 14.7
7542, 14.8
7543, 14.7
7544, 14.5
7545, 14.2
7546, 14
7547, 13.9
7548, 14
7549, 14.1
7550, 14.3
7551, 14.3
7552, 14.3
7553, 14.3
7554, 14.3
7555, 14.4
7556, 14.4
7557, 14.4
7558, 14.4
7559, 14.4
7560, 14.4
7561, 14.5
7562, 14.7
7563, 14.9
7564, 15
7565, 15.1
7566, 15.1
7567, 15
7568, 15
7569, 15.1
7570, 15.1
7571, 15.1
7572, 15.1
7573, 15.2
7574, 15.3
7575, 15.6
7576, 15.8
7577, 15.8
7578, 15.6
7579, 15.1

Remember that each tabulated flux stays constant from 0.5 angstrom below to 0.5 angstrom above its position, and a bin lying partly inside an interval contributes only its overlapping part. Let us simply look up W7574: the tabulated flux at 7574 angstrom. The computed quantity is 15.3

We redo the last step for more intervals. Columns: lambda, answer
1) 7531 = 13.1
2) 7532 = 13.1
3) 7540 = 14.4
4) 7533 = 13.2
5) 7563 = 14.9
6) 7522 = 12.1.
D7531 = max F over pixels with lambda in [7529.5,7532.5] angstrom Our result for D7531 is 13.1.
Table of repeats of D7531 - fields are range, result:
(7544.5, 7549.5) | 14.2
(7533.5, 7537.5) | 13.7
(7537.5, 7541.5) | 14.7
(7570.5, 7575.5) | 15.6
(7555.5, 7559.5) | 14.4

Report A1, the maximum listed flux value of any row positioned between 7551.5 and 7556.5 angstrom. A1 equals 14.4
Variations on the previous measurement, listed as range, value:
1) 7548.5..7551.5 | 14.3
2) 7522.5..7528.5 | 12.5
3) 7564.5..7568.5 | 15.1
